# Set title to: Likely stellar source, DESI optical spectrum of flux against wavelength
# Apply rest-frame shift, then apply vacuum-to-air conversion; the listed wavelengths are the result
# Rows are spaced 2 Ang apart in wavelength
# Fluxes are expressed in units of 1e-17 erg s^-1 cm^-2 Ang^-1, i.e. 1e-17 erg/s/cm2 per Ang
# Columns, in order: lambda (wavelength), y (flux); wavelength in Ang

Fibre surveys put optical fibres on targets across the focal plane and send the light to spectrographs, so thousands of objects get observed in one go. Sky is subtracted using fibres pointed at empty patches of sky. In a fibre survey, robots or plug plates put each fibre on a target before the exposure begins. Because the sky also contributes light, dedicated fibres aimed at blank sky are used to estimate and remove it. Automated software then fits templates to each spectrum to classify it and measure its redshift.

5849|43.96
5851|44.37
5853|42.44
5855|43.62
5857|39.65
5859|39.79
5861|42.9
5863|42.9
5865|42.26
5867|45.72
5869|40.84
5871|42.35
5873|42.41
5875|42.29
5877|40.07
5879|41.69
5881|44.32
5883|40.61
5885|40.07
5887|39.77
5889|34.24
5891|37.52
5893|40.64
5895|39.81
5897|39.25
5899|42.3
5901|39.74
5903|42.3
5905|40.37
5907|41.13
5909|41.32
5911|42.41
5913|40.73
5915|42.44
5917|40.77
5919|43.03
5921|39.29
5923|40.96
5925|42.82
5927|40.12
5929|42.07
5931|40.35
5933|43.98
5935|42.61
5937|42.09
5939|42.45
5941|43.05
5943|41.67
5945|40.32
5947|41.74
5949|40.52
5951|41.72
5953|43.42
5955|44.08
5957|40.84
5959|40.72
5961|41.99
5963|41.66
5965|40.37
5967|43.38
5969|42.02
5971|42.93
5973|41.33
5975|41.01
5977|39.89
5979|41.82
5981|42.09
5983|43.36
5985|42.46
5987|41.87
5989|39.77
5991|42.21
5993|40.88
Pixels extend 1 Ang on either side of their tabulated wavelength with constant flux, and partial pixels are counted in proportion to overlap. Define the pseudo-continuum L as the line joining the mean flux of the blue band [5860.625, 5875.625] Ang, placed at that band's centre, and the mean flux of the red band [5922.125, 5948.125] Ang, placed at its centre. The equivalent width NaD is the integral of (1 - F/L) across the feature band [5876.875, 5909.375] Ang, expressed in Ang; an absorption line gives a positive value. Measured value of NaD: 1.6 Ang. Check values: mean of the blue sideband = 42.7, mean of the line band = 40.3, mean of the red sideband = 41.9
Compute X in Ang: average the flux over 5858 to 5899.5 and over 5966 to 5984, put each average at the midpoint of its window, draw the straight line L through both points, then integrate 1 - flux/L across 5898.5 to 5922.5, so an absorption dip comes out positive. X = 0.0 Ang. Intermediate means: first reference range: 41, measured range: 41.3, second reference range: 42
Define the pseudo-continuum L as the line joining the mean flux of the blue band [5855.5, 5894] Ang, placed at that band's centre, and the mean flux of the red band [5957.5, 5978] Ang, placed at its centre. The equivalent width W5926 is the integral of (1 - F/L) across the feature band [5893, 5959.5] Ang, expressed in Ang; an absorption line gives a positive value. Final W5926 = -0.3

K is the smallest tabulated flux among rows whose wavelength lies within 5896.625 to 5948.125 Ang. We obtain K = 39.25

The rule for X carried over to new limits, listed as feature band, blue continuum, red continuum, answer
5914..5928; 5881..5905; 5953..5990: -0.3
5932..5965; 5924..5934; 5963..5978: -0.2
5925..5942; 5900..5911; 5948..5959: -0.2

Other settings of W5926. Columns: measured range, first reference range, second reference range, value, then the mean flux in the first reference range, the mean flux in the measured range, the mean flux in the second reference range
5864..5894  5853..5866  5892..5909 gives 0.3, 41.9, 41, 40.7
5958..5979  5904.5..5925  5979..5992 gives 0.1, 41.3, 41.5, 41.9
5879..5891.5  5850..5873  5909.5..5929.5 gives 0.7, 42.4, 39.7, 41.4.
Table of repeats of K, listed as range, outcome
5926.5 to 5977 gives 39.89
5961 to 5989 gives 39.77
